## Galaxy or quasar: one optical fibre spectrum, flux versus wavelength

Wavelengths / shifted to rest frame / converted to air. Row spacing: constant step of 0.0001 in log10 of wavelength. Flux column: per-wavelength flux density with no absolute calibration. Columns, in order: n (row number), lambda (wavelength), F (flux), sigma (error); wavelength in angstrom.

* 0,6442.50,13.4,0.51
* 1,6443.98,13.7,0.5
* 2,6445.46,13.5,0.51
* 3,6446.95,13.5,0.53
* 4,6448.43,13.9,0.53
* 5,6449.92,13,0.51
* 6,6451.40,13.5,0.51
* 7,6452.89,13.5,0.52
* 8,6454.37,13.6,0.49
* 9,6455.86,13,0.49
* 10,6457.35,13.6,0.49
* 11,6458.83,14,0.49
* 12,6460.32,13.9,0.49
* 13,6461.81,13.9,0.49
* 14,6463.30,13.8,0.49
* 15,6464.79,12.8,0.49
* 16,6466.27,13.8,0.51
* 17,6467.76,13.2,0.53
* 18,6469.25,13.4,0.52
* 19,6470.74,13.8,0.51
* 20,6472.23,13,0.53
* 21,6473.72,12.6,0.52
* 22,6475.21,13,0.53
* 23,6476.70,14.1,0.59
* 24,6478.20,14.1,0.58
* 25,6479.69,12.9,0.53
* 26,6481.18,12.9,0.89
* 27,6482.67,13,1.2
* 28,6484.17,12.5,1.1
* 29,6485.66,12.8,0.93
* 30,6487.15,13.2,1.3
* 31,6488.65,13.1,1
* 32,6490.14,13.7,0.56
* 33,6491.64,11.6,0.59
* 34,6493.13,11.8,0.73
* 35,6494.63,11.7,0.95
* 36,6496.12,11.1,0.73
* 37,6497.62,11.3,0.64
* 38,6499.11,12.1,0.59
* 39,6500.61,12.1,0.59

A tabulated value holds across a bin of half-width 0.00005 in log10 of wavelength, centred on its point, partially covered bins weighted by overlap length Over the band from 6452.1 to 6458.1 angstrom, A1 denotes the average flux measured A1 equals 13.4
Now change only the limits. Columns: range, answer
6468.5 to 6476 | 13.2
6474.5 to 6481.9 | 13.4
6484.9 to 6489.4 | 13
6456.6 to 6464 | 13.8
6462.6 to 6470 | 13.4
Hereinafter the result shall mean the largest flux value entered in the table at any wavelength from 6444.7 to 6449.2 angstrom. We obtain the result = 13.9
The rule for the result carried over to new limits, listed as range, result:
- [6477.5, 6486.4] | 14.1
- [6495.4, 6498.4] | 11.3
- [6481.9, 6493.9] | 13.7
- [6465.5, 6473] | 13.8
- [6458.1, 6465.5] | 14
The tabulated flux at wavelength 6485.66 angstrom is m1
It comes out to 12.8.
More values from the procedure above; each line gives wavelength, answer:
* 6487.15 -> 13.2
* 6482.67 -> 13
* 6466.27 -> 13.8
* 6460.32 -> 13.9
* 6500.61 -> 12.1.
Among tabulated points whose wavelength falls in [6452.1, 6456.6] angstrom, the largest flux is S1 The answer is 13.6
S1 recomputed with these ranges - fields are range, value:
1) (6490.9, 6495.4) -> 11.8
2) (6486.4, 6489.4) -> 13.2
